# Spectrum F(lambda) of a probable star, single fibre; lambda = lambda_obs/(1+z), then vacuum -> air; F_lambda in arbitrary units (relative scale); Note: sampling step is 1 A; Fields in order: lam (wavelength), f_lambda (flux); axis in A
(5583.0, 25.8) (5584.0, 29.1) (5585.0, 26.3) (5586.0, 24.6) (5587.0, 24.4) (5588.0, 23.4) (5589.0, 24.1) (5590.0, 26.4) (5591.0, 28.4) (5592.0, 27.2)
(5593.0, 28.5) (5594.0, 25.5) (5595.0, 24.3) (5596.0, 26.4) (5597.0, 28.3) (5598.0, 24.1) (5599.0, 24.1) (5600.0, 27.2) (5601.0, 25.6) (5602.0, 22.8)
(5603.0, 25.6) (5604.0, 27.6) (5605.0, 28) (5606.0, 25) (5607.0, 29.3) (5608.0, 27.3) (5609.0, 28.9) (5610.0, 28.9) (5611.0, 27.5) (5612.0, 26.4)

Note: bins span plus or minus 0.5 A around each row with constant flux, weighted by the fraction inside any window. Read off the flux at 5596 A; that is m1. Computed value 26.4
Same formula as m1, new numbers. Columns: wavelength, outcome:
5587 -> 24.4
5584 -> 29.1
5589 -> 24.1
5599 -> 24.1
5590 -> 26.4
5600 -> 27.2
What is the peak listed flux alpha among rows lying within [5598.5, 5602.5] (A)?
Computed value 27.2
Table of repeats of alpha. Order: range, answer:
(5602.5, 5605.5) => 28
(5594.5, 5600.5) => 28.3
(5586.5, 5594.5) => 28.5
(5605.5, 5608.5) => 29.3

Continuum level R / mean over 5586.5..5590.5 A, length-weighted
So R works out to 24.6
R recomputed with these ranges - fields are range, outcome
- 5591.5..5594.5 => 27.1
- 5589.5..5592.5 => 27.3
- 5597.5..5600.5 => 25.1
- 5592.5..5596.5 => 26.2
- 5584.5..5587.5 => 25.1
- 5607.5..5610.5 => 28.4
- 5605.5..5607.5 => 27.1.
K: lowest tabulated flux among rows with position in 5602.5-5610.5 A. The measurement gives 25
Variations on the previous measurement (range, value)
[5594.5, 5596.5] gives 24.3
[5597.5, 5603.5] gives 22.8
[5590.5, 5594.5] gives 25.5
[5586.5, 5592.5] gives 23.4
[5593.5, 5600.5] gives 24.1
